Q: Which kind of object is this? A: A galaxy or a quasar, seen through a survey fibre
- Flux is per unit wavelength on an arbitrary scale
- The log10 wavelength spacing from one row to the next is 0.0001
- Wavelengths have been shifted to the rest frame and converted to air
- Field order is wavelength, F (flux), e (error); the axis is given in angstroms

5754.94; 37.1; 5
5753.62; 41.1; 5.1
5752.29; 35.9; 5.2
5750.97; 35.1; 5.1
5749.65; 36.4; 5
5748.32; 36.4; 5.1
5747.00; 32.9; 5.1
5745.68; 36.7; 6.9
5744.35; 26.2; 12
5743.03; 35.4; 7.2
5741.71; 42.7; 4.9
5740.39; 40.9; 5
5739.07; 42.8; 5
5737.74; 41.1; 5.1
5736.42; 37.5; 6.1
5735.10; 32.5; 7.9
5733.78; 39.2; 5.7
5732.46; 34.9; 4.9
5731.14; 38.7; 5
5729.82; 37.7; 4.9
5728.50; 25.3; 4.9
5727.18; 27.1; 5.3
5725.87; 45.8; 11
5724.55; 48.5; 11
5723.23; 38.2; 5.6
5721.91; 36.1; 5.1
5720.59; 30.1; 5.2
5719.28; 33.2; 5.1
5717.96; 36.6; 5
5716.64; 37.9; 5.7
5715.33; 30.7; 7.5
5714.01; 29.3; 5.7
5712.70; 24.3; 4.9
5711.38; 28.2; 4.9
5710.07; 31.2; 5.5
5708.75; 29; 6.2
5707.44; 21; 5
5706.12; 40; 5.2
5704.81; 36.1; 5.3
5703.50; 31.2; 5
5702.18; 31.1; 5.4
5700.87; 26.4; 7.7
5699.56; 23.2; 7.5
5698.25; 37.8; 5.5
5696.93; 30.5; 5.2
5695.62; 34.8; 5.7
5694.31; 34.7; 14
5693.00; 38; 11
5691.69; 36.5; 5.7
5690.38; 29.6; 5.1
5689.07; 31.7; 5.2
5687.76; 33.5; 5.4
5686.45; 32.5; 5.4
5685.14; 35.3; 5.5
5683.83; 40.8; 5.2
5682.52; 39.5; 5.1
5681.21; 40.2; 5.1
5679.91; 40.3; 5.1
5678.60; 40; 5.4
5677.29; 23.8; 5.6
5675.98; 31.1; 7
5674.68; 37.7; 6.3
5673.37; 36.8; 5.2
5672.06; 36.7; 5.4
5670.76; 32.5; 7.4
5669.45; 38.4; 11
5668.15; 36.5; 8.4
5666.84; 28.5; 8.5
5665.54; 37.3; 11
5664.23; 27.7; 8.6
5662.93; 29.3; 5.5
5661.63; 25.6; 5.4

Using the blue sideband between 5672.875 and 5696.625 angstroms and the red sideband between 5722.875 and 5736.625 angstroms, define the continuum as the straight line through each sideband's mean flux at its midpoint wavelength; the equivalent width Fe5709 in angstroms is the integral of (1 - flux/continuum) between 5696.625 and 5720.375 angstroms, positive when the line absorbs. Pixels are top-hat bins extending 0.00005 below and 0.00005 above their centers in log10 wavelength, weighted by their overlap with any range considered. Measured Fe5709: 3.37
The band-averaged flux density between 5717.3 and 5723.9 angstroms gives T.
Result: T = 34.8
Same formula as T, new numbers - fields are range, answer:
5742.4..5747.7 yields 32.8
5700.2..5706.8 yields 32.9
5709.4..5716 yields 28.8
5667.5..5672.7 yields 36.1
